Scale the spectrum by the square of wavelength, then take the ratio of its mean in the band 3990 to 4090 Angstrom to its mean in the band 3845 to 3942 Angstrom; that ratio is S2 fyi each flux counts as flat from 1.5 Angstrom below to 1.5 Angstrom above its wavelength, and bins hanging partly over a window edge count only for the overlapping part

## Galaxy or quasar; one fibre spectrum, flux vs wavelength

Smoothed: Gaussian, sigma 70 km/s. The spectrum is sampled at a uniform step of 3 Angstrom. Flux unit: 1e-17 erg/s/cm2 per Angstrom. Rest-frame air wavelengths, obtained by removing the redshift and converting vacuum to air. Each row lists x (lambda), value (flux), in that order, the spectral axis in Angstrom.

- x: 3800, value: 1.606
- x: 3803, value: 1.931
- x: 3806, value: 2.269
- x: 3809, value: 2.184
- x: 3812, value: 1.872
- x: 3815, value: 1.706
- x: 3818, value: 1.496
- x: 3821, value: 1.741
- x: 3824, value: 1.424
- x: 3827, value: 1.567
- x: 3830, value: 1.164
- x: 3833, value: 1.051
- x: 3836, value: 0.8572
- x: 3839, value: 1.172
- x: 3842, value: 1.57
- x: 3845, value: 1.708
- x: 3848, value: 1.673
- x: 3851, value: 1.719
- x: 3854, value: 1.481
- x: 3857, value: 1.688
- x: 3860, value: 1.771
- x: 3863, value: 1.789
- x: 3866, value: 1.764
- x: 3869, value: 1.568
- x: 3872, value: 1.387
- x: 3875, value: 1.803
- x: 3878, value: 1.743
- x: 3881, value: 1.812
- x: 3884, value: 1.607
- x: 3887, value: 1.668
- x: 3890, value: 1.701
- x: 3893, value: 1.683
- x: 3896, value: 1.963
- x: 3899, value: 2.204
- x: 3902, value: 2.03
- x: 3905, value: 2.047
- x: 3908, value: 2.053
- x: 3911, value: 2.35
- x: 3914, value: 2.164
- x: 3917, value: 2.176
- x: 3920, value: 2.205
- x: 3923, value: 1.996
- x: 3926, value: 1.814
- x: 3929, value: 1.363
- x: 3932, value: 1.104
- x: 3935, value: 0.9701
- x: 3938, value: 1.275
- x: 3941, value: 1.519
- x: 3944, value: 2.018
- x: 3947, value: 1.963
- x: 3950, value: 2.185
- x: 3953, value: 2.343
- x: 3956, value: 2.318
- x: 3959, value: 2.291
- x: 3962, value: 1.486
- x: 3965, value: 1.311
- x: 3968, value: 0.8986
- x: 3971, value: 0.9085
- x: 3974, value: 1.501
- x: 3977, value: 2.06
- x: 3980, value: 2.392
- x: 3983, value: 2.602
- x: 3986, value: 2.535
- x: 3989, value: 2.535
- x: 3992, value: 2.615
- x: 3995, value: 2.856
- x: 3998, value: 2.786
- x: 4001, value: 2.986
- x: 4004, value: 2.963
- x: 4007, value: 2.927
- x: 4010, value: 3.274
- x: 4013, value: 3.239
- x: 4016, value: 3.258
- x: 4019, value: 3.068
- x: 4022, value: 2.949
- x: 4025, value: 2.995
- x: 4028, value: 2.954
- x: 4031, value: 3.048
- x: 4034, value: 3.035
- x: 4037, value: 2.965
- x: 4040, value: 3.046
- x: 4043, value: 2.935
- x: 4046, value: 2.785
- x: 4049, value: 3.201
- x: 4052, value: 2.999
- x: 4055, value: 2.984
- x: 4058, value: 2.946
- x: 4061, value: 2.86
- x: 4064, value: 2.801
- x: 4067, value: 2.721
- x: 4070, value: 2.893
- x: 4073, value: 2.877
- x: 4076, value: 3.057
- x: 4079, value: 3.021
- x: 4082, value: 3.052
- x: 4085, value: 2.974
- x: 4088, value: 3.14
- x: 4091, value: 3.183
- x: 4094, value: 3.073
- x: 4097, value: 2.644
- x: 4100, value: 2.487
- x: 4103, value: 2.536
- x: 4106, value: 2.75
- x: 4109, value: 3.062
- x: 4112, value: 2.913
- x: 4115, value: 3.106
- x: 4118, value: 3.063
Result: 1.83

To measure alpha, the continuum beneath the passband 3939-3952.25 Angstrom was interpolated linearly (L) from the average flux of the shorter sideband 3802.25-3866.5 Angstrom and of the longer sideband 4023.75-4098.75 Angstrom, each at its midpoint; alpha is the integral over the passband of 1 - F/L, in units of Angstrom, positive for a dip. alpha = 2.1 Angstrom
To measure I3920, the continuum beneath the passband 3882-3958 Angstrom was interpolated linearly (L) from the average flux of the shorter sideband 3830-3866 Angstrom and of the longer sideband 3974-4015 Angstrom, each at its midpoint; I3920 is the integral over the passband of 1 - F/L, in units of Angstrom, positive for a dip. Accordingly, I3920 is 7.6 Angstrom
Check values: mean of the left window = 1.5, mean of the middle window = 1.87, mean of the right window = 2.71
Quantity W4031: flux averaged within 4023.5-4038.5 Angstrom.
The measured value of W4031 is 3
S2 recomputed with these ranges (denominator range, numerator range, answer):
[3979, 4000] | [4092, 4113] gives 1.12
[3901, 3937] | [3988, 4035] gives 1.69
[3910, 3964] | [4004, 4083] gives 1.70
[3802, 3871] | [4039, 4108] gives 2.04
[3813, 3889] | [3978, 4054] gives 2.03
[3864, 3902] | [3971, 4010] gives 1.52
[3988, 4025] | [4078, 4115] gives 1.03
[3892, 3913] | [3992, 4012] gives 1.50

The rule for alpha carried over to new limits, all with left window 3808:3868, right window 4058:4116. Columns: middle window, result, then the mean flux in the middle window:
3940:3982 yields 7.7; 1.81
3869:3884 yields 0.9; 1.67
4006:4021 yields -3.9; 3.15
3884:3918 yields -1.4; 1.98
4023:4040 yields -2.6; 3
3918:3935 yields 3.2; 1.65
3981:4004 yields -3.0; 2.71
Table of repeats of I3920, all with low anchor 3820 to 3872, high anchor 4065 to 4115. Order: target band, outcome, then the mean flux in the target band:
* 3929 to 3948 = 5.5 Angstrom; 1.45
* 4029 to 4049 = -2.9 Angstrom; 2.99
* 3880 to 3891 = 0.3 Angstrom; 1.69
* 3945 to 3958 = -0.5 Angstrom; 2.2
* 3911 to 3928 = -1.3 Angstrom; 2.07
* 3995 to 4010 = -3.4 Angstrom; 2.95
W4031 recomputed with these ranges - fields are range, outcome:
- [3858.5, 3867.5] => 1.77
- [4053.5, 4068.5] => 2.86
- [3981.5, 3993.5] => 2.57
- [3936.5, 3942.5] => 1.4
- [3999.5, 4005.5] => 2.97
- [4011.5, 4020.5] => 3.19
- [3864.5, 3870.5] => 1.67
